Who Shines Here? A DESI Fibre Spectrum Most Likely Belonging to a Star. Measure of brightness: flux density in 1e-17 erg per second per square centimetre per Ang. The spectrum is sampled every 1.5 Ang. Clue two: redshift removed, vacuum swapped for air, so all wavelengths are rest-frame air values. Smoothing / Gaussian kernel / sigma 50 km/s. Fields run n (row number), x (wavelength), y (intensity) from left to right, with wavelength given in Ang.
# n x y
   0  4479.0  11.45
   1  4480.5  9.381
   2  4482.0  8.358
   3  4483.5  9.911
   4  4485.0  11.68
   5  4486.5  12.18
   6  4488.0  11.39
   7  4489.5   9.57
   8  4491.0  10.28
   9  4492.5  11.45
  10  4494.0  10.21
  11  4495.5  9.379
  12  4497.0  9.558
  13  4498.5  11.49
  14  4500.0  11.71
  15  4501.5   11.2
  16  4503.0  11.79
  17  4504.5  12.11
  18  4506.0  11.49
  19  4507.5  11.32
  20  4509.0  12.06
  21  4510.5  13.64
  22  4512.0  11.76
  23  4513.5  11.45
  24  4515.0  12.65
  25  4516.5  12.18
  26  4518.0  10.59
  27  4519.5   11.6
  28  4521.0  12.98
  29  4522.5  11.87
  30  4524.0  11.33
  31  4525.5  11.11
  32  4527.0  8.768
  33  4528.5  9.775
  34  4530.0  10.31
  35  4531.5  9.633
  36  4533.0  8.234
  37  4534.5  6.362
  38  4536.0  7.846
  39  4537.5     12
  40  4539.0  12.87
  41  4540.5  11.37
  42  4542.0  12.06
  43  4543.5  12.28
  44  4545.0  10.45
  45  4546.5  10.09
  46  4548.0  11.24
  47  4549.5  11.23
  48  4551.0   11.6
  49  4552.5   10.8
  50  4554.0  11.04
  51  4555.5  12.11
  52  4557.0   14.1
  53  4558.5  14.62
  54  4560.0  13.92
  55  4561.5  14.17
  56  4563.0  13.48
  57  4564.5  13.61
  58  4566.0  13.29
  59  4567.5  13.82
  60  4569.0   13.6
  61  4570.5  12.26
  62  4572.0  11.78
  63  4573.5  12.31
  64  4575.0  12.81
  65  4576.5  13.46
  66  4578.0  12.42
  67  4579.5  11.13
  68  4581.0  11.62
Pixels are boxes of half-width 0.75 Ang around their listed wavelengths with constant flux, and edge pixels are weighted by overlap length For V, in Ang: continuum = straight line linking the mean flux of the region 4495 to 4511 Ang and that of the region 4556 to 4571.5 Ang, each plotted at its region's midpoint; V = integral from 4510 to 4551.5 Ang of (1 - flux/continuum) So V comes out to 4.9 Ang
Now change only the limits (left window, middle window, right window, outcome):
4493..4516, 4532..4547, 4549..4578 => 2.4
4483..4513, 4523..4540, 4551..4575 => 3.1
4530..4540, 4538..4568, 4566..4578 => -3.2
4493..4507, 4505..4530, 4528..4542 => -2.4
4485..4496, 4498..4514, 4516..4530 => -1.4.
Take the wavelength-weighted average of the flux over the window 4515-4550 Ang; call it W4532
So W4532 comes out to 10.7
